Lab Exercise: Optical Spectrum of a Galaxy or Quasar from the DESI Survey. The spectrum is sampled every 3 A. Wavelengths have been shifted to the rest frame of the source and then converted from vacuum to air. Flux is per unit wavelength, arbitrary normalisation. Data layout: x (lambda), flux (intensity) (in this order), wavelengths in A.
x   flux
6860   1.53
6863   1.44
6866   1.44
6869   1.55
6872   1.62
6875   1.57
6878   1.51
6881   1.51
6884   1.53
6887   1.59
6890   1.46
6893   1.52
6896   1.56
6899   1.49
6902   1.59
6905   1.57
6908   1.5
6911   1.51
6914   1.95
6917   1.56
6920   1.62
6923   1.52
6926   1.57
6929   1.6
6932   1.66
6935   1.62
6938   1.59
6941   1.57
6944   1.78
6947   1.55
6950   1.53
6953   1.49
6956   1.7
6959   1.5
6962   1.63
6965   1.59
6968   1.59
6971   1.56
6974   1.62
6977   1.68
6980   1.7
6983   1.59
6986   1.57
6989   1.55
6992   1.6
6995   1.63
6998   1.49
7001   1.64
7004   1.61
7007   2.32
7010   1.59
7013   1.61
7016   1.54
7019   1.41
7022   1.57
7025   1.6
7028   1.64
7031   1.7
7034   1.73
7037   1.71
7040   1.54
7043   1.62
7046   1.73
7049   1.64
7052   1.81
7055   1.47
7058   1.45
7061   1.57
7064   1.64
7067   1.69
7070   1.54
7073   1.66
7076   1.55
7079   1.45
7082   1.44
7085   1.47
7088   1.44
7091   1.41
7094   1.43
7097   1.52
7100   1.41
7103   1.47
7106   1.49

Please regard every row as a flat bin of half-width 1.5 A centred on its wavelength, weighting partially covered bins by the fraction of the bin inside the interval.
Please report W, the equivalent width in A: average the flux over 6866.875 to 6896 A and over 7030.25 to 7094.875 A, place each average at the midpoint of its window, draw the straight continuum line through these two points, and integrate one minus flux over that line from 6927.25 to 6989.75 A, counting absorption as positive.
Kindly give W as -2.0 A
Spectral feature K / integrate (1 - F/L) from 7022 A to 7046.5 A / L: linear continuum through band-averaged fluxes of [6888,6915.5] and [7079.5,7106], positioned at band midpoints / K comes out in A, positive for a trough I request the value -2.7 A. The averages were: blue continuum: 1.57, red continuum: 1.45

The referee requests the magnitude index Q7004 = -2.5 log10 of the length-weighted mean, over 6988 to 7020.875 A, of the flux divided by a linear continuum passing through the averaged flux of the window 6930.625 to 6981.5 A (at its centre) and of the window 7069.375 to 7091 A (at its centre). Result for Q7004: -0.05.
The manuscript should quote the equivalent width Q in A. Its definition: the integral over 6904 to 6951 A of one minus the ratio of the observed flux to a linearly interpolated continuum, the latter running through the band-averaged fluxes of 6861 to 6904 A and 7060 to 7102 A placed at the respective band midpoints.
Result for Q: -2.6 A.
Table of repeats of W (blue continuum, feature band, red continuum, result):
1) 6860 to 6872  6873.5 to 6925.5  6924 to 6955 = -0.60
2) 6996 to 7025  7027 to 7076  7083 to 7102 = -2.79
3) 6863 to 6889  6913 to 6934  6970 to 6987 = -0.77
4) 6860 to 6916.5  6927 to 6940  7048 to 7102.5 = -0.58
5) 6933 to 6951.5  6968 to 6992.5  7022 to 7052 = 0.31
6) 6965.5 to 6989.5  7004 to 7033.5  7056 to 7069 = -1.26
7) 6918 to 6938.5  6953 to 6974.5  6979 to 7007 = 0.36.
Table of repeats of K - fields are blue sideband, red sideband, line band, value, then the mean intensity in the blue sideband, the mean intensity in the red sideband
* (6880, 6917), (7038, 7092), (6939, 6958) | -0.42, 1.57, 1.56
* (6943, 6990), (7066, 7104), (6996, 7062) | -3.87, 1.6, 1.5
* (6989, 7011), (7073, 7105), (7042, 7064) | -0.79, 1.69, 1.47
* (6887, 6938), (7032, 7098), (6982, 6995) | -0.06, 1.58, 1.57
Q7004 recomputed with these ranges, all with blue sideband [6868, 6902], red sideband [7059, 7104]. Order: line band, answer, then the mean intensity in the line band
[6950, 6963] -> -0.03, 1.57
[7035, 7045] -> -0.08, 1.63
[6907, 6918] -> -0.07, 1.64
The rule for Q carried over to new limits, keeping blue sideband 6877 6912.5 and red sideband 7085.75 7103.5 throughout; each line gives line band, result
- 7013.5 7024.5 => -0.4 A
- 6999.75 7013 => -2.6 A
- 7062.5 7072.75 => -1.2 A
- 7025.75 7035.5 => -1.4 A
